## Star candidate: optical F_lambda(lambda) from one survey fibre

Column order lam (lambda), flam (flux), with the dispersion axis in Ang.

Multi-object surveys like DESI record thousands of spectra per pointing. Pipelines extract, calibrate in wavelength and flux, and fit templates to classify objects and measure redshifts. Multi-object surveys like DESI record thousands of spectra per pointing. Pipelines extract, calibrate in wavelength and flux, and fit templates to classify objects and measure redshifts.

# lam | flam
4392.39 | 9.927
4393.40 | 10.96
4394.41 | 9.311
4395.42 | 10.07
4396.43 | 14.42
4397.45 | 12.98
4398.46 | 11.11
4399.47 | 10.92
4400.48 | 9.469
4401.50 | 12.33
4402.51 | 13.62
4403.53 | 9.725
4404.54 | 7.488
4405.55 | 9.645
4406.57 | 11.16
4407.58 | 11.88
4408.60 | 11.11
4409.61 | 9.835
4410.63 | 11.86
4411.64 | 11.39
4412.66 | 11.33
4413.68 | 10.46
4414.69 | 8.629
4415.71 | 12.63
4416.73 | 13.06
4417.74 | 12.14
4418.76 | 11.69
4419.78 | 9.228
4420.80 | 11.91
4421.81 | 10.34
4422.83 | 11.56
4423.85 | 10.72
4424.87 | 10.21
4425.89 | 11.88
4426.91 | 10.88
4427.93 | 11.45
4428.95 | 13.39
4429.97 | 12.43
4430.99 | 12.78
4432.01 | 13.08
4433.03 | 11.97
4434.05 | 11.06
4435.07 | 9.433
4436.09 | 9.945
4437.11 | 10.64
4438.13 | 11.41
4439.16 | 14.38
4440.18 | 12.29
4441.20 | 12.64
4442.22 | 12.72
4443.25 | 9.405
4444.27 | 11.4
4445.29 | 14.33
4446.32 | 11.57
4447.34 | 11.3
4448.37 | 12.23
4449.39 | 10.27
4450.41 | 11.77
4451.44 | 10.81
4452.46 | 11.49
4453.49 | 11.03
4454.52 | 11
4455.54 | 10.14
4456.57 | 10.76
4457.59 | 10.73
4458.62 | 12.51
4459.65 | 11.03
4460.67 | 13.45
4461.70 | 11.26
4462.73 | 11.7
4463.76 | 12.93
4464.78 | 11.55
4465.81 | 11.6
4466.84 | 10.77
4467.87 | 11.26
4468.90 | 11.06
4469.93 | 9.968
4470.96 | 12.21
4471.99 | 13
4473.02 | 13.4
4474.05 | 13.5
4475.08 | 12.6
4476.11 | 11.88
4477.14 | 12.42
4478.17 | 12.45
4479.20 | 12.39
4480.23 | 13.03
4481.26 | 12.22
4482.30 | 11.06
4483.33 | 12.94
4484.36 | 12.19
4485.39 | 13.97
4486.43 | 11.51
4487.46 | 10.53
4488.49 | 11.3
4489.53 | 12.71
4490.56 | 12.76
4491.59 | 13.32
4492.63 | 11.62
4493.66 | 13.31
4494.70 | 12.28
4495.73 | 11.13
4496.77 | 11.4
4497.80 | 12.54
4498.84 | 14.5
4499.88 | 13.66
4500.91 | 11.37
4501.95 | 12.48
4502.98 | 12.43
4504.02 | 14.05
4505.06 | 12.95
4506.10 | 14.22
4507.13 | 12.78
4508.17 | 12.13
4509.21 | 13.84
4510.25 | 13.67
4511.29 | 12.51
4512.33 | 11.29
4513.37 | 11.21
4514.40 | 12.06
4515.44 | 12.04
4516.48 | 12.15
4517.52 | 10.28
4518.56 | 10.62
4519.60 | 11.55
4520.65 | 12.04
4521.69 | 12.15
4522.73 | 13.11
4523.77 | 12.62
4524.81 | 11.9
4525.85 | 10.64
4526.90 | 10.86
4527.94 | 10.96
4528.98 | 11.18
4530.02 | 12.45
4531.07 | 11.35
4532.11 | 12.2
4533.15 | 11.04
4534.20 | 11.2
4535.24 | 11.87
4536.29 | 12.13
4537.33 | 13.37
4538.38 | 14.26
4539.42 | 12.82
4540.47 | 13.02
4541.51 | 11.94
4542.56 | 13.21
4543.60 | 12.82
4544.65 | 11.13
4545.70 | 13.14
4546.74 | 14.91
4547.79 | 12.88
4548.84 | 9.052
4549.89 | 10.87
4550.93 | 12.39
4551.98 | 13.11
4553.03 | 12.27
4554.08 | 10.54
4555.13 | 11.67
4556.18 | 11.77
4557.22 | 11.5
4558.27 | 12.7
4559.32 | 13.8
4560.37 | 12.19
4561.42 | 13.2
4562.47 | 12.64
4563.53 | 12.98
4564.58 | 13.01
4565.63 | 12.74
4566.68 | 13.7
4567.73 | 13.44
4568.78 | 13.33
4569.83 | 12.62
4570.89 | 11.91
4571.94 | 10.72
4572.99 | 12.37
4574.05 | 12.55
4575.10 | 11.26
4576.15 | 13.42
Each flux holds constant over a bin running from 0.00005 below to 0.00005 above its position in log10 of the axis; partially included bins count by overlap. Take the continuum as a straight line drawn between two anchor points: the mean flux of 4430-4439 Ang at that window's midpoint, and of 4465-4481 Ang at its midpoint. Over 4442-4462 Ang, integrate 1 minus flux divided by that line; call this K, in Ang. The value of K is 0.5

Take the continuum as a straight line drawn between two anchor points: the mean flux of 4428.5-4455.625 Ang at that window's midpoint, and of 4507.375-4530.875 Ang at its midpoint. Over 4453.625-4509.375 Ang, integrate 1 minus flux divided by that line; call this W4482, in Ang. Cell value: -2.0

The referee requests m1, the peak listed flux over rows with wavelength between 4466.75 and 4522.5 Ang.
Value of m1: 14.5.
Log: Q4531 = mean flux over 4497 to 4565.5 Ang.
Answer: 12.3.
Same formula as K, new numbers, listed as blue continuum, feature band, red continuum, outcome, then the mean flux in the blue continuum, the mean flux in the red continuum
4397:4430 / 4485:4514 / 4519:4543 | -1.8 Ang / 11.1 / 12.1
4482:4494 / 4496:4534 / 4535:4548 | 1.3 Ang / 12.3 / 12.9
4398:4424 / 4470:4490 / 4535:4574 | -1.1 Ang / 11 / 12.5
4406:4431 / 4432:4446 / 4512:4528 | -0.4 Ang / 11.3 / 11.6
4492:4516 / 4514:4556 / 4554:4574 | 1.9 Ang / 12.6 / 12.5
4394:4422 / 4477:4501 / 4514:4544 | -1.4 Ang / 11.1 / 12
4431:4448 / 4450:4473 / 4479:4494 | 1.0 Ang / 11.8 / 12.3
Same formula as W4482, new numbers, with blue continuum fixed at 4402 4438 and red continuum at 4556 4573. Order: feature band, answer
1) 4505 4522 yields -0.08 Ang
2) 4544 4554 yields 0.29 Ang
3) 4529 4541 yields 0.06 Ang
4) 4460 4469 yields -0.10 Ang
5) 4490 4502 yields -0.59 Ang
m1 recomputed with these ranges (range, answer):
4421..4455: 14.38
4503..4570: 14.91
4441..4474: 14.33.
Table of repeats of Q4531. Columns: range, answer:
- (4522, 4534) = 11.7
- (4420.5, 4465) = 11.6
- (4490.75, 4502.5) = 12.5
